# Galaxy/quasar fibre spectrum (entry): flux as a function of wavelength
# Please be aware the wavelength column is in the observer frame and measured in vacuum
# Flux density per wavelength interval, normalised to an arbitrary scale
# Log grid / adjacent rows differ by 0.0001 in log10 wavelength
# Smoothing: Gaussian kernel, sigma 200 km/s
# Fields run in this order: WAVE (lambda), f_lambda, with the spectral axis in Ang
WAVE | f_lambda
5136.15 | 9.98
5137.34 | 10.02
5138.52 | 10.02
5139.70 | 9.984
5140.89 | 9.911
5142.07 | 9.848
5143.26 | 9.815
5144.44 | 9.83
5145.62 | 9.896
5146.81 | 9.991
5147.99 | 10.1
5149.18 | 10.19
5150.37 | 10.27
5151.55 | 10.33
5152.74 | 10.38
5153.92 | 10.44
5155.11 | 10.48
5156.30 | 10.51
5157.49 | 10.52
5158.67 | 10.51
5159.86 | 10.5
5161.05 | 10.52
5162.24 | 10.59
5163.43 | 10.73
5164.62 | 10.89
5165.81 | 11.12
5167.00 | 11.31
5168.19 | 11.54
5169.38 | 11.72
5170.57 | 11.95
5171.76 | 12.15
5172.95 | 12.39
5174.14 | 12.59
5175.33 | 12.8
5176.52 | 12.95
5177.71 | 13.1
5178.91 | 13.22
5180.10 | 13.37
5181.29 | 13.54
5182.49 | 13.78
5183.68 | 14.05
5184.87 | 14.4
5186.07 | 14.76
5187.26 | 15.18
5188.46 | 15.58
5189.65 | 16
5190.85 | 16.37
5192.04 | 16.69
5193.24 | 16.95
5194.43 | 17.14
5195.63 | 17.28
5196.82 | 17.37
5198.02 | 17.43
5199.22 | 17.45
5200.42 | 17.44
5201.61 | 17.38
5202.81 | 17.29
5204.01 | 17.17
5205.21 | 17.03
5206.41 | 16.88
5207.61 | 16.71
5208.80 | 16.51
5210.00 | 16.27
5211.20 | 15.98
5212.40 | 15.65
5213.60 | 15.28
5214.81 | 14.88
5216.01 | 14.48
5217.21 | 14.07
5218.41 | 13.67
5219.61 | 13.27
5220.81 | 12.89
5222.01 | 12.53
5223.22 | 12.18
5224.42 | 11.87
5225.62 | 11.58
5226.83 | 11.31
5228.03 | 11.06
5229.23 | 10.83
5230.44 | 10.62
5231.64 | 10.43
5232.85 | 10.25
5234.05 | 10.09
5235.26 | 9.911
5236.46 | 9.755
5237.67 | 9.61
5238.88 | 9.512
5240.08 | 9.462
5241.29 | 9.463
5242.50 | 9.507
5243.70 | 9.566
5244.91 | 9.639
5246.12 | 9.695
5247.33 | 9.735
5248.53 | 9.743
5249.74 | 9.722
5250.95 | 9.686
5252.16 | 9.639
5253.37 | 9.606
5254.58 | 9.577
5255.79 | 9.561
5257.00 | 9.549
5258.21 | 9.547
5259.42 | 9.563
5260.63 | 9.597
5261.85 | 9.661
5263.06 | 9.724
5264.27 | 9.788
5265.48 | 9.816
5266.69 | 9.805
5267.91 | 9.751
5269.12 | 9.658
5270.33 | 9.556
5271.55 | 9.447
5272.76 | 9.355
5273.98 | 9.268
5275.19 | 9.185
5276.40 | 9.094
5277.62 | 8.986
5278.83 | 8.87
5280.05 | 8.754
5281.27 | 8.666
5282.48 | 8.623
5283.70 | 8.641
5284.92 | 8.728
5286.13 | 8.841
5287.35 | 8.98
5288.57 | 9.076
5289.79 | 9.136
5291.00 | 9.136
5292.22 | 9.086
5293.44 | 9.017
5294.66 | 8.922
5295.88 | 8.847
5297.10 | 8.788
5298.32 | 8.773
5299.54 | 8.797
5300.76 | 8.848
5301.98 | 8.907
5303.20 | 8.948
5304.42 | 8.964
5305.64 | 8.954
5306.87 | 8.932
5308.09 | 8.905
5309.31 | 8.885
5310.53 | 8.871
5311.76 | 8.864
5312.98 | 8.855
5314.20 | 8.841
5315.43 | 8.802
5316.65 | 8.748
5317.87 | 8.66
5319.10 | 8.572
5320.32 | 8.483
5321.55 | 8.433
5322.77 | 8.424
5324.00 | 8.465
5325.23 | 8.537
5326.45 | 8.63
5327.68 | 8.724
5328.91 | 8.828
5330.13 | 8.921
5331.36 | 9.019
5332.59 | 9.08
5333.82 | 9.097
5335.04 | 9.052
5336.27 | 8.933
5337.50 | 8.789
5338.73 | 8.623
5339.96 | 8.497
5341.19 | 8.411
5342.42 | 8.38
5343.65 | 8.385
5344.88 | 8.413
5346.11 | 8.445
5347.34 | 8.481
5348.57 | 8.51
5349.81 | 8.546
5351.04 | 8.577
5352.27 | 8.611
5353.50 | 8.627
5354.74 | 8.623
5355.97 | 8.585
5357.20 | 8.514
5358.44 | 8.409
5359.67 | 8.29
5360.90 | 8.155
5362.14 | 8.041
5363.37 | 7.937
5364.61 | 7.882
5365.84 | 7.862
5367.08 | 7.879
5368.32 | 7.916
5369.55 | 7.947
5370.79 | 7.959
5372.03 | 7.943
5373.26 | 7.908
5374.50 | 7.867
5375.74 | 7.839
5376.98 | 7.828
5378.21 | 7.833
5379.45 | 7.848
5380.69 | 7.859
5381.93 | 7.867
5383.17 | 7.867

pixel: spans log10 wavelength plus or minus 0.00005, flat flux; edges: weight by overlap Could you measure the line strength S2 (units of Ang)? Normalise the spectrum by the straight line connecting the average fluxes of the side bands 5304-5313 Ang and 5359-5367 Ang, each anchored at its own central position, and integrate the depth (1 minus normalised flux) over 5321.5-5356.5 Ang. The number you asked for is -1.0 Ang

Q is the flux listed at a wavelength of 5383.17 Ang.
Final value 7.867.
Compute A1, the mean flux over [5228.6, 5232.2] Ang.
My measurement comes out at 10.6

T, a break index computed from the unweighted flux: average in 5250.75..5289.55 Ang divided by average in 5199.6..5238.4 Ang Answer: 0.7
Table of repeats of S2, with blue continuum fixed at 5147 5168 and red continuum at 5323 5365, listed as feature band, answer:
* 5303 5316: 0.1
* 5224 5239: -1.2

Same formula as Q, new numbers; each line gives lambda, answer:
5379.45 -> 7.848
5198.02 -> 17.43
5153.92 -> 10.44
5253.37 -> 9.606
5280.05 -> 8.754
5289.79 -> 9.136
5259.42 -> 9.563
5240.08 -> 9.462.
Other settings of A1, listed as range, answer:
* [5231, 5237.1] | 10.1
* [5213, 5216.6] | 14.8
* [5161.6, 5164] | 10.6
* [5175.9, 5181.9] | 13.2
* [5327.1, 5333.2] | 8.91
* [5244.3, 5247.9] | 9.67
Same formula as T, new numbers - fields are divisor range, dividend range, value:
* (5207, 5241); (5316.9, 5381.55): 0.67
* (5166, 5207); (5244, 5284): 0.64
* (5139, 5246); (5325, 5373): 0.67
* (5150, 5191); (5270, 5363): 0.71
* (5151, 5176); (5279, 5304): 0.80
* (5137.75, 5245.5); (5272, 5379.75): 0.68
